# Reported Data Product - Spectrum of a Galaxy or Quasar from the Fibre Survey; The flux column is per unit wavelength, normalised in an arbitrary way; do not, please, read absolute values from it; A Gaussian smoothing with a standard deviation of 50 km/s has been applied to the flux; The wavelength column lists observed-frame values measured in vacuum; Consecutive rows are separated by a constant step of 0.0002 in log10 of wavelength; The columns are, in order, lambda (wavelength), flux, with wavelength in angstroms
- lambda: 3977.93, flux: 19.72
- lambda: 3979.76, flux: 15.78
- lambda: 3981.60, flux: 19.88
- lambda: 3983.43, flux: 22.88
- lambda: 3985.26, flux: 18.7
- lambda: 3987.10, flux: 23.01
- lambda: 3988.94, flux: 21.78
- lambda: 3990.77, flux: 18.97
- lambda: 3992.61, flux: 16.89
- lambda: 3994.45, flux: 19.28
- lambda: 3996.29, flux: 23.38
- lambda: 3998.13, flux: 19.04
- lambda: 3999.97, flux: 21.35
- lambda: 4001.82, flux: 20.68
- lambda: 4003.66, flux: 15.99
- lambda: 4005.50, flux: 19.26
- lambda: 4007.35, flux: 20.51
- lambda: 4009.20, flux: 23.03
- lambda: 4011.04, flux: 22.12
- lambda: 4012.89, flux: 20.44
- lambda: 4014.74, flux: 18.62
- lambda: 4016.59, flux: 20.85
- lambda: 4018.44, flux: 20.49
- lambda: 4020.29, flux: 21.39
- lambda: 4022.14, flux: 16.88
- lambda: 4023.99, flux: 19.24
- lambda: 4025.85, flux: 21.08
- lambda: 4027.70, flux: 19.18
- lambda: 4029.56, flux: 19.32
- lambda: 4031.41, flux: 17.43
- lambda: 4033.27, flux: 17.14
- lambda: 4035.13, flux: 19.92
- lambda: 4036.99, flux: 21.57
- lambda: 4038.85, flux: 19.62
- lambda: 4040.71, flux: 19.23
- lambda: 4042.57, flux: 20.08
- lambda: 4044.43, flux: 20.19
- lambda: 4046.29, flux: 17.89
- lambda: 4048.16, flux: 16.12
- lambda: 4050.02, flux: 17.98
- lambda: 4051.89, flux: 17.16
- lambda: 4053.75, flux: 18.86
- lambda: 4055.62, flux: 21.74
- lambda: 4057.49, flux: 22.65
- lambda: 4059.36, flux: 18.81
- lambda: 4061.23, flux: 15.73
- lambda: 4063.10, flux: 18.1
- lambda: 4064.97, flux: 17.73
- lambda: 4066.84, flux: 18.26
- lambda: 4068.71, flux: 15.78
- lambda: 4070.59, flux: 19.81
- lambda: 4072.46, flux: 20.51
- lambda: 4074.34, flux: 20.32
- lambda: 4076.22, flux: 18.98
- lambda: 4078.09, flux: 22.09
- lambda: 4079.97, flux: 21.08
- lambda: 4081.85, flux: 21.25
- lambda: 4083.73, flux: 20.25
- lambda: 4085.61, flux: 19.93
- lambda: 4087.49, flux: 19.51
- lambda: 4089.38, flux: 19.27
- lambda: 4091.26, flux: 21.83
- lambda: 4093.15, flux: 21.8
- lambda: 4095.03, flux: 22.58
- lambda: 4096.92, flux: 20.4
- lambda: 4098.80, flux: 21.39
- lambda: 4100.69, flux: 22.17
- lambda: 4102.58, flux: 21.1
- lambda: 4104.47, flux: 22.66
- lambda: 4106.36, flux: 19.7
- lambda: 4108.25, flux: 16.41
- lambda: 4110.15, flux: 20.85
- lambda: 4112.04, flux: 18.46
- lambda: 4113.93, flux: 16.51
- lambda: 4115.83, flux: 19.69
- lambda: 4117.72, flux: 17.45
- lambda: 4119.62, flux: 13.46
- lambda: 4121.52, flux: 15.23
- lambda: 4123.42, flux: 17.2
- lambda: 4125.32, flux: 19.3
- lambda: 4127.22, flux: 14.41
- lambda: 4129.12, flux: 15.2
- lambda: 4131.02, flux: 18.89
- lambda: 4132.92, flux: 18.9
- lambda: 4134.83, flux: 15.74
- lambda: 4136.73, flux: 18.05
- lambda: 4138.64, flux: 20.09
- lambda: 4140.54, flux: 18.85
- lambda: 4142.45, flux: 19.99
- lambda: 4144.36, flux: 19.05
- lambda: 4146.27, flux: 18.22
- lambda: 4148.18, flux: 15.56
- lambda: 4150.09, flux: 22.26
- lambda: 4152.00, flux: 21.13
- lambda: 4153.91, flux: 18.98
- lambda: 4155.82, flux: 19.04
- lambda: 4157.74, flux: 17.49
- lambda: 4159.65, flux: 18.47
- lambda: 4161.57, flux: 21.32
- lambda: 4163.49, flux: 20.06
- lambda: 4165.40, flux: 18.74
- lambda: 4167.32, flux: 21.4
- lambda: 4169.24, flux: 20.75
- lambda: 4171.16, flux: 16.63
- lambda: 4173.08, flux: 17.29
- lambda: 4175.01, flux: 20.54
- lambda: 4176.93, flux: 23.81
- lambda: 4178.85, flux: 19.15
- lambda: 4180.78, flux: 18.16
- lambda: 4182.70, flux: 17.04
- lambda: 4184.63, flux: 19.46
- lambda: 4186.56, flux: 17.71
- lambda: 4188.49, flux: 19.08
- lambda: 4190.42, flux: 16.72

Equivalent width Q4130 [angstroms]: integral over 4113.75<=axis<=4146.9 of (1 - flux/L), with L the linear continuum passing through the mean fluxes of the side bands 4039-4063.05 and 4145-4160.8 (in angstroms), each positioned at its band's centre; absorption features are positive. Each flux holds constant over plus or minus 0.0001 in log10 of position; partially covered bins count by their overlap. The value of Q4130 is 2.3 angstroms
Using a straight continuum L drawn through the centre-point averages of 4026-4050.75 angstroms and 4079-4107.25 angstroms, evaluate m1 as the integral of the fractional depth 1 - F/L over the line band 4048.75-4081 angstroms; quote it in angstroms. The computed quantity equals 1.34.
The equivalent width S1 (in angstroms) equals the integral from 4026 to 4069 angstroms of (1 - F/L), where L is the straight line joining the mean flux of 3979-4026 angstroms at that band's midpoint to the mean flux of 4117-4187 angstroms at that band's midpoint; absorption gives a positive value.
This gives 1.74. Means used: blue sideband 20.1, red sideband 18.5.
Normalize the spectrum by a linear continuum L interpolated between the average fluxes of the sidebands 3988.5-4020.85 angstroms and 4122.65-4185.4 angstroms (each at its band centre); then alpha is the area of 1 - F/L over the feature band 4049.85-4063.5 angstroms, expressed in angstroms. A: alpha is 0.5 angstroms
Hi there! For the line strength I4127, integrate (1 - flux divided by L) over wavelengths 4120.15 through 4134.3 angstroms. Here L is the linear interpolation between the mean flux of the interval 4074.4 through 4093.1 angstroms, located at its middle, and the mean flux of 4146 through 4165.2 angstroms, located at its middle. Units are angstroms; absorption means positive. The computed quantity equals 2.1 angstroms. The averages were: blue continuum 20.5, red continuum 19.3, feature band 16.9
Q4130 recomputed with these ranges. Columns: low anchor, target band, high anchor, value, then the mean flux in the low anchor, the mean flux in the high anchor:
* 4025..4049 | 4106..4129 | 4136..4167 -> 2.4 angstroms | 19.1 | 19.3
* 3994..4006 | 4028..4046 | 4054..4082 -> 0.3 angstroms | 19.9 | 19.5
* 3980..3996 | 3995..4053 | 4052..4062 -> 0.5 angstroms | 20.1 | 19.4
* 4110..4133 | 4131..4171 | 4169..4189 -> -2.3 angstroms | 17.2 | 19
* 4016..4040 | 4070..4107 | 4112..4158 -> -4.4 angstroms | 19.5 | 18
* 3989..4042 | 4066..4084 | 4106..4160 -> -0.9 angstroms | 19.8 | 18.1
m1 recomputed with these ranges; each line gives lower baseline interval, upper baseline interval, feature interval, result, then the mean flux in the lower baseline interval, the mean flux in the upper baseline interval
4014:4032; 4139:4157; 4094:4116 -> -0.97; 19.5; 19.2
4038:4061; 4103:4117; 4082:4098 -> -1.29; 19.1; 19.2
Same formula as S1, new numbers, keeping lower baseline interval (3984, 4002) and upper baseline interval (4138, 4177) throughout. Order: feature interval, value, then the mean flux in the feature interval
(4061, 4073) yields 1.1 angstroms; 18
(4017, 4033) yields 0.7 angstroms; 19.3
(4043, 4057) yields 0.9 angstroms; 18.7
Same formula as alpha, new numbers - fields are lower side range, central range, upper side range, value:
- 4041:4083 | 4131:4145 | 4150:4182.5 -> 0.57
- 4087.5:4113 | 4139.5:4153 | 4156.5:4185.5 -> 0.33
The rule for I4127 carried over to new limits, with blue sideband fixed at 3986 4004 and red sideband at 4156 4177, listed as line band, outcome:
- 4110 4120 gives 1.0 angstroms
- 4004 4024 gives -0.1 angstroms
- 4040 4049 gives 0.6 angstroms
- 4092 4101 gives -0.9 angstroms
